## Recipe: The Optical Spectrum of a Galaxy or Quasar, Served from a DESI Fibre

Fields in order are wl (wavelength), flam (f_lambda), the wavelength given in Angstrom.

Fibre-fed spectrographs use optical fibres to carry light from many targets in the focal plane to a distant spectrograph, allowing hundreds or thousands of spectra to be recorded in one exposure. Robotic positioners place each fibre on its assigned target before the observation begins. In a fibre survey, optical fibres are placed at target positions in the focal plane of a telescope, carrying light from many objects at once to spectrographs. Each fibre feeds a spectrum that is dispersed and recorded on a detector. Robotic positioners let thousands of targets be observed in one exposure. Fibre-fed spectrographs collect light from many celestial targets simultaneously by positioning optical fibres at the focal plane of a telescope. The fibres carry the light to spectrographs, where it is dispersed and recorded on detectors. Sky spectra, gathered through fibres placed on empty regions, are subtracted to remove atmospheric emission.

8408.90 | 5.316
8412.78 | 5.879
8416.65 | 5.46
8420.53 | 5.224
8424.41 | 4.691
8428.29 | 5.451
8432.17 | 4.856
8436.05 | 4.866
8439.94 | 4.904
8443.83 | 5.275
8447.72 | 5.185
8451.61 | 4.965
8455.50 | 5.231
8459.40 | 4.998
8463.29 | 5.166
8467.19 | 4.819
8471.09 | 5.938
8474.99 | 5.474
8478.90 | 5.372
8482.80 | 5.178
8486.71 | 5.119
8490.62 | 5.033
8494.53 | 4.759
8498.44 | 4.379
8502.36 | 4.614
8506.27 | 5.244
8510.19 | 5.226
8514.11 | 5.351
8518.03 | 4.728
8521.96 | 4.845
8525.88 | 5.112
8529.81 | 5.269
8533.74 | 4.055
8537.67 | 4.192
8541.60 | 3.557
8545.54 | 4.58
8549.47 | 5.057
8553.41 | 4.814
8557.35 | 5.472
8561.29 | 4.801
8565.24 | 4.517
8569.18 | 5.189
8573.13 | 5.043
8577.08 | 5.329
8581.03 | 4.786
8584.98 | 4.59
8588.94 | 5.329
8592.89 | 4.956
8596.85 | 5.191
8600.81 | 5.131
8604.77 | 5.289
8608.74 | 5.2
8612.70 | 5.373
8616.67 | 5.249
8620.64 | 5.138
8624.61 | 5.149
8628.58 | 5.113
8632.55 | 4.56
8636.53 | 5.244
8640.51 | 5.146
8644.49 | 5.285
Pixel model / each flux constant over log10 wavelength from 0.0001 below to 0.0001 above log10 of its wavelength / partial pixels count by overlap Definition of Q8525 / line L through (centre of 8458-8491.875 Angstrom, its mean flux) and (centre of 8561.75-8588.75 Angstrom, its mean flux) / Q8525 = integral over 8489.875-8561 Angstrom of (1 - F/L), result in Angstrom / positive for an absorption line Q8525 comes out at 4.1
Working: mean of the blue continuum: 5.24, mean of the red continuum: 4.93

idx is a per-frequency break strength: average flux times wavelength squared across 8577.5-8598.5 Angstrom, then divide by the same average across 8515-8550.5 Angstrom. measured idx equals 1.1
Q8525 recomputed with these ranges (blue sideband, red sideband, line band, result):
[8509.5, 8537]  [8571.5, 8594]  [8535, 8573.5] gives 2.0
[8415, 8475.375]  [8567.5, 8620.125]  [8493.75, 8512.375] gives 1.0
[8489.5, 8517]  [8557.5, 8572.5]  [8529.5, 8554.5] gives 2.5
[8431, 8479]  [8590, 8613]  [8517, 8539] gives 1.9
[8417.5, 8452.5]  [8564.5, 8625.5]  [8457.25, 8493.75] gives -1.1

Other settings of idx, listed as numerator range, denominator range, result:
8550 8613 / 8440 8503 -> 1.02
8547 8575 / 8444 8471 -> 0.99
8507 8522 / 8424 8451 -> 1.02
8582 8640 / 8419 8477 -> 1.03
